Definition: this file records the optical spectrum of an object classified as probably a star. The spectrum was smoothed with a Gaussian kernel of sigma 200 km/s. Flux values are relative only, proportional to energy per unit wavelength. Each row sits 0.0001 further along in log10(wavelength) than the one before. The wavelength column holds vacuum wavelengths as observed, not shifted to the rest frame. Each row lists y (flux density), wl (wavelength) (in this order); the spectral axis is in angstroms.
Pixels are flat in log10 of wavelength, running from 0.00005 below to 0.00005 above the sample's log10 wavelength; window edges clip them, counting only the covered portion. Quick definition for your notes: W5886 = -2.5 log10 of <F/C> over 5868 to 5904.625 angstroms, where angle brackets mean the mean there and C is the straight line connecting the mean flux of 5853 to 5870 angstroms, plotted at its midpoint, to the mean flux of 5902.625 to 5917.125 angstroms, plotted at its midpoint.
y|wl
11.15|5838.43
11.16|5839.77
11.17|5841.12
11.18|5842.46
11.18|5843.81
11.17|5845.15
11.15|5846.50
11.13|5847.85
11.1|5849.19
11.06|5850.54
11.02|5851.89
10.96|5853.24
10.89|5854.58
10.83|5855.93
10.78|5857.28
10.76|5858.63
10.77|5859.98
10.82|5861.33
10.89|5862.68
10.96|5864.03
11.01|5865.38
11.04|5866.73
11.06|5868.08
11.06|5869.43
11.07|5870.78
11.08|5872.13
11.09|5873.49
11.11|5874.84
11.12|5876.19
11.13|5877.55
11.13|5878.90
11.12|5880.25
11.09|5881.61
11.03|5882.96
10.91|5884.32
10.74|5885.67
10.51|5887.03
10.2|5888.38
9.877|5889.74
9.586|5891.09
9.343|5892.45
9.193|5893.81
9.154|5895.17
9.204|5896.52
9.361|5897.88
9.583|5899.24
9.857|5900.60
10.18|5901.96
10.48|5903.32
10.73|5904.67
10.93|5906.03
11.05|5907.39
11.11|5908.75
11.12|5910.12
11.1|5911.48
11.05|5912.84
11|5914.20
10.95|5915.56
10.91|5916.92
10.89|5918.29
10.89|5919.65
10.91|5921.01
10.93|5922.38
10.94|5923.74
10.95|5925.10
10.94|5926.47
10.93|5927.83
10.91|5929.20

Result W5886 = 0.05 mag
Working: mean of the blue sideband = 10.9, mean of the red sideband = 11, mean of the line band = 10.4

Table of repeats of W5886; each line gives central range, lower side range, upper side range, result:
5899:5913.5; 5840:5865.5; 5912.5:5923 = 0.03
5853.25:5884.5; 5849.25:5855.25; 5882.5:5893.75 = -0.04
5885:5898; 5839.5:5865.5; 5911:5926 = 0.13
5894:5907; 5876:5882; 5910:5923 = 0.11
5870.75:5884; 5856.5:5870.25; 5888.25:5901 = -0.08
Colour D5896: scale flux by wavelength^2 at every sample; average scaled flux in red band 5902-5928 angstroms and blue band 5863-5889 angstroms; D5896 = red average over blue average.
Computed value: 1.01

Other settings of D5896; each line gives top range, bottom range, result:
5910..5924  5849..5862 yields 1.03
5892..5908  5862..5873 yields 0.91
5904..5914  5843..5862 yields 1.02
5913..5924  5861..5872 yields 1.01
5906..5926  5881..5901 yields 1.11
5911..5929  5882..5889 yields 1.03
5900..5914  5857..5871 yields 1.00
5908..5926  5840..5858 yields 1.02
